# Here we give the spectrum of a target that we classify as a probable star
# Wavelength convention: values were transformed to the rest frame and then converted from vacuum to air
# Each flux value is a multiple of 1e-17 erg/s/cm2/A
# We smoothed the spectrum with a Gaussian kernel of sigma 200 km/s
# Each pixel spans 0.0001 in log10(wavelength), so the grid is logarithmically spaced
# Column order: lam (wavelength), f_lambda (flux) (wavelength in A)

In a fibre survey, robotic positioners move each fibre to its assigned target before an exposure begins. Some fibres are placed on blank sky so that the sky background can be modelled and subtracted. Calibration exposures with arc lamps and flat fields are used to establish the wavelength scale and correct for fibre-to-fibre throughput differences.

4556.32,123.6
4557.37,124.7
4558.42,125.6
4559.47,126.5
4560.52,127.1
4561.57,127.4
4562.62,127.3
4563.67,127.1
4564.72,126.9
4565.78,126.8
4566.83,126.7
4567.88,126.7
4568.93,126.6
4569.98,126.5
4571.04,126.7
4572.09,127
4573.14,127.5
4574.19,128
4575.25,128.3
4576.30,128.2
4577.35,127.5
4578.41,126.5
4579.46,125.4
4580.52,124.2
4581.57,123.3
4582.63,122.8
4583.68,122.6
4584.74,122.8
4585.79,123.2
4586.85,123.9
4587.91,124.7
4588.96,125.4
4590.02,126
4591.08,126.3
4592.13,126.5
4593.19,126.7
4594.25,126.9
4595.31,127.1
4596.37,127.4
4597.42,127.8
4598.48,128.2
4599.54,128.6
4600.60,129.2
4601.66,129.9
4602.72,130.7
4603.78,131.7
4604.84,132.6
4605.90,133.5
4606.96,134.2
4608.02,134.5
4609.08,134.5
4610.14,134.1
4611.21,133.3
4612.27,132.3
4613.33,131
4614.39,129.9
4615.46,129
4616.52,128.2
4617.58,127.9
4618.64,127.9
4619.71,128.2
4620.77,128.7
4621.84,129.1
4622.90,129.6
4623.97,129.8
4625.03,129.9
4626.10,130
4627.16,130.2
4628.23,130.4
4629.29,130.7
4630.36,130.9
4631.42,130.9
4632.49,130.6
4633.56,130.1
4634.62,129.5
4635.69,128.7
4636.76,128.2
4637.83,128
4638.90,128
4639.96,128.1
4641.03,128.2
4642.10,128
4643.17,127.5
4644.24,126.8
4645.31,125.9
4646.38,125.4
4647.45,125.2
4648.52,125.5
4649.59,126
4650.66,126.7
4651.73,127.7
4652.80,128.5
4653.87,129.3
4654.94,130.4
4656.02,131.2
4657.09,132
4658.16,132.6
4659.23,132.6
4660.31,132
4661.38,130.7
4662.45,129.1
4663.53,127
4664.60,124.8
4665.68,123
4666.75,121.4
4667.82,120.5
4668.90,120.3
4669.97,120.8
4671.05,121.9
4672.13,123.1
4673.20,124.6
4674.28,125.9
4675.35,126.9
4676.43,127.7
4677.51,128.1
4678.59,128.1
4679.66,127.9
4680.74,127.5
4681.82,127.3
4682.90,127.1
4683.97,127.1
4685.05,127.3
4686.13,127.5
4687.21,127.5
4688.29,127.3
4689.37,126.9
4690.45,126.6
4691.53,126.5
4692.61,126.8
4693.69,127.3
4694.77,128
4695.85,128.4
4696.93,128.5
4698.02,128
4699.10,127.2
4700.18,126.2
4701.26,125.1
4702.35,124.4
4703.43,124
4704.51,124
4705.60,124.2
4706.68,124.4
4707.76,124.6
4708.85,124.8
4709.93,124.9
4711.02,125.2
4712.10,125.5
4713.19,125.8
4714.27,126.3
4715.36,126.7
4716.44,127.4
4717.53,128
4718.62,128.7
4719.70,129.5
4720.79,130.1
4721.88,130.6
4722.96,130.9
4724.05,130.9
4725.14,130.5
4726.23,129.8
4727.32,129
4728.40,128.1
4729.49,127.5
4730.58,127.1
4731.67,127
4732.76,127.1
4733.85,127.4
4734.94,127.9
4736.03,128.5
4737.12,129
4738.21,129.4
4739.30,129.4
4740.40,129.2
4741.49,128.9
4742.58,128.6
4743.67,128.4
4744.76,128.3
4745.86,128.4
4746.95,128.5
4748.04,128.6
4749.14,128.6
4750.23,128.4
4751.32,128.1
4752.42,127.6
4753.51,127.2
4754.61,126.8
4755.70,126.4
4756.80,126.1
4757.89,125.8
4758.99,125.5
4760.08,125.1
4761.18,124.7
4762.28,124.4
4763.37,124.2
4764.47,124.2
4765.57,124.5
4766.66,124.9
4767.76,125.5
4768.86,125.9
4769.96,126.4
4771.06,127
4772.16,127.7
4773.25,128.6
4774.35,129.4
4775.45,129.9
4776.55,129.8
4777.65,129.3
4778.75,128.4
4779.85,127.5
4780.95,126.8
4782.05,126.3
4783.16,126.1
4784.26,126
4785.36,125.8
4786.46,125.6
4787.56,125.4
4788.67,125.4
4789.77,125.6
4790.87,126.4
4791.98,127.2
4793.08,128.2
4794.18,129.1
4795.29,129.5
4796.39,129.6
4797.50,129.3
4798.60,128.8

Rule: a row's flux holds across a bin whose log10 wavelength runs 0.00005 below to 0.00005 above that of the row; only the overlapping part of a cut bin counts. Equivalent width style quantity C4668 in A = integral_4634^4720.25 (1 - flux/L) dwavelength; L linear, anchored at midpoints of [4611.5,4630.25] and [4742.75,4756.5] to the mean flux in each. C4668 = 1.4 A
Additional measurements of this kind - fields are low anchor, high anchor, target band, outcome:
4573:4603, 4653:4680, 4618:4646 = -0.5 A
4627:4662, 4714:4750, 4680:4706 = 0.4 A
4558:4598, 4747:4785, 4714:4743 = -0.5 A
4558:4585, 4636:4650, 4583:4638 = -1.0 A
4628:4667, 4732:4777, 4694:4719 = 0.3 A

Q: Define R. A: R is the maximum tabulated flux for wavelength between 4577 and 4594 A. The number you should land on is 127.5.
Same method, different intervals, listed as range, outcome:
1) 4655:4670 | 132.6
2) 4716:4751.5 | 130.9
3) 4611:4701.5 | 133.3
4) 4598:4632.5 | 134.5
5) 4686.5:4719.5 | 128.7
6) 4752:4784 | 129.9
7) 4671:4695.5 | 128.1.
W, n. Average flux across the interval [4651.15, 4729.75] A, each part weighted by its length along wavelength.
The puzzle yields 127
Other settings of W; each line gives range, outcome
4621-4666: 129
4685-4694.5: 127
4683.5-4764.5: 127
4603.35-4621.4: 131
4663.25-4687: 125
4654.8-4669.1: 128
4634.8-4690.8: 127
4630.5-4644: 129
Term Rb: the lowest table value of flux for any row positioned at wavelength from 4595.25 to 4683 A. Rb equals 120.3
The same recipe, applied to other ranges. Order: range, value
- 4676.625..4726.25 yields 124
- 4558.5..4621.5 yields 122.6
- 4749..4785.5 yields 124.2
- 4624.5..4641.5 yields 128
